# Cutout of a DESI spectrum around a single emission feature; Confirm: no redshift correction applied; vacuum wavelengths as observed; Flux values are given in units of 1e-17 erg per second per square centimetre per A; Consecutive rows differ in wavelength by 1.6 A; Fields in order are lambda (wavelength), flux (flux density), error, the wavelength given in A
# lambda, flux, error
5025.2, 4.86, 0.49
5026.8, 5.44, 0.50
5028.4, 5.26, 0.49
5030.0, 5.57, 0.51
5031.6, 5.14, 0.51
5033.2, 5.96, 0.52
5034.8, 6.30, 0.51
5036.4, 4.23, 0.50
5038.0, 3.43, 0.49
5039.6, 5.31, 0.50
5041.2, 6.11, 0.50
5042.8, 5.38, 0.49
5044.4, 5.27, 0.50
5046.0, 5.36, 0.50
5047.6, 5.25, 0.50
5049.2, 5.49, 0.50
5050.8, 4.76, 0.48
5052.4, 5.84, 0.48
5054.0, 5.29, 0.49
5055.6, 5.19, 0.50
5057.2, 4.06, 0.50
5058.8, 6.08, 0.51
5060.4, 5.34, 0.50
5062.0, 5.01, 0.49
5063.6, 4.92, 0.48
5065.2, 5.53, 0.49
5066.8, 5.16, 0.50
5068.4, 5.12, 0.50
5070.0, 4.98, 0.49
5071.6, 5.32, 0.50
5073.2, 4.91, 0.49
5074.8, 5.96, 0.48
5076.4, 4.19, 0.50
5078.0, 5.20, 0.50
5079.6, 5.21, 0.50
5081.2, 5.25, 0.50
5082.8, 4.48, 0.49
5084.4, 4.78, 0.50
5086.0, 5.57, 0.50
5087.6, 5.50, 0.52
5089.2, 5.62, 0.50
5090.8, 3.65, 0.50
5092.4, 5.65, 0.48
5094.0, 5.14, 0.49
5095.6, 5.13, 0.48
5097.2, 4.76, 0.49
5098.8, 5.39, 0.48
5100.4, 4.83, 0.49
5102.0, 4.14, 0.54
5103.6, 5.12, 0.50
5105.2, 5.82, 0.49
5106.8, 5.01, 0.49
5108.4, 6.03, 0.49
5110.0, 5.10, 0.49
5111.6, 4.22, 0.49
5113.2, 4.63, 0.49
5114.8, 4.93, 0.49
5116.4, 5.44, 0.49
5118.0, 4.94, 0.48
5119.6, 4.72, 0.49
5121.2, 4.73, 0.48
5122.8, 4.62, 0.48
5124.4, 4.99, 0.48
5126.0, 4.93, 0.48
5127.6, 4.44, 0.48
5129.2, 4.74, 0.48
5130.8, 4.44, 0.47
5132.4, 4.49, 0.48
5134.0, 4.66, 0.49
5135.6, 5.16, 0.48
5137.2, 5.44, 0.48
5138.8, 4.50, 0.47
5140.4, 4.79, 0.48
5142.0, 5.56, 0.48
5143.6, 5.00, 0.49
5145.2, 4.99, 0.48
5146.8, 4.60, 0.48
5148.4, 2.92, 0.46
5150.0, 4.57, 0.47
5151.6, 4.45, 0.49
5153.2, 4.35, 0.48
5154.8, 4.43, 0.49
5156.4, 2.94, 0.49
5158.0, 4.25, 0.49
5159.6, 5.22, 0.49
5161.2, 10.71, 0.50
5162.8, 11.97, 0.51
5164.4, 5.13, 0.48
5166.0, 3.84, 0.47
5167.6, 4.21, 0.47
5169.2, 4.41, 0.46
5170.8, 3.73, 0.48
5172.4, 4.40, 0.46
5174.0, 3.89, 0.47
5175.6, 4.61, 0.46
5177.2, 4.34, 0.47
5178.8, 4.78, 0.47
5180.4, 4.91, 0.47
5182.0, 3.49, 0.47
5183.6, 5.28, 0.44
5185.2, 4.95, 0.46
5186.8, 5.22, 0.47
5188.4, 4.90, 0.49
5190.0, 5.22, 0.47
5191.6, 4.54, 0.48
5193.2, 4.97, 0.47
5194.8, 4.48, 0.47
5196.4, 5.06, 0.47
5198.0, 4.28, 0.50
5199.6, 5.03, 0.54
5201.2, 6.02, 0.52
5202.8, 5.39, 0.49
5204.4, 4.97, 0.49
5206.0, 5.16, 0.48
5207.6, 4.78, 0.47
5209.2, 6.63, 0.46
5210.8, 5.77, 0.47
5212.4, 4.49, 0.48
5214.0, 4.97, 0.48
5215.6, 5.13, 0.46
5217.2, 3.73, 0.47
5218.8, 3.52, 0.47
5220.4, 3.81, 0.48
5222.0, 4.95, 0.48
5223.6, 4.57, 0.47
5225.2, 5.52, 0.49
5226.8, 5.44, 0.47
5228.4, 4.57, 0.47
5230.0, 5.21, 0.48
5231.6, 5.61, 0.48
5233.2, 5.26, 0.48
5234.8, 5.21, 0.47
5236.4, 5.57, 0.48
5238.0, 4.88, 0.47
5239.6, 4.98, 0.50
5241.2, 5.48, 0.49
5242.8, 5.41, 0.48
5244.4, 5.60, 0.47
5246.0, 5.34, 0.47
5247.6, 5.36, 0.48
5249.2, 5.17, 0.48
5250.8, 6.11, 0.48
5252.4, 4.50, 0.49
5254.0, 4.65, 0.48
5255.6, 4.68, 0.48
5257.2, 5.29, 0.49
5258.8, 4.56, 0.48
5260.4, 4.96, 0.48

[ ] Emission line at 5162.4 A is Hgamma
